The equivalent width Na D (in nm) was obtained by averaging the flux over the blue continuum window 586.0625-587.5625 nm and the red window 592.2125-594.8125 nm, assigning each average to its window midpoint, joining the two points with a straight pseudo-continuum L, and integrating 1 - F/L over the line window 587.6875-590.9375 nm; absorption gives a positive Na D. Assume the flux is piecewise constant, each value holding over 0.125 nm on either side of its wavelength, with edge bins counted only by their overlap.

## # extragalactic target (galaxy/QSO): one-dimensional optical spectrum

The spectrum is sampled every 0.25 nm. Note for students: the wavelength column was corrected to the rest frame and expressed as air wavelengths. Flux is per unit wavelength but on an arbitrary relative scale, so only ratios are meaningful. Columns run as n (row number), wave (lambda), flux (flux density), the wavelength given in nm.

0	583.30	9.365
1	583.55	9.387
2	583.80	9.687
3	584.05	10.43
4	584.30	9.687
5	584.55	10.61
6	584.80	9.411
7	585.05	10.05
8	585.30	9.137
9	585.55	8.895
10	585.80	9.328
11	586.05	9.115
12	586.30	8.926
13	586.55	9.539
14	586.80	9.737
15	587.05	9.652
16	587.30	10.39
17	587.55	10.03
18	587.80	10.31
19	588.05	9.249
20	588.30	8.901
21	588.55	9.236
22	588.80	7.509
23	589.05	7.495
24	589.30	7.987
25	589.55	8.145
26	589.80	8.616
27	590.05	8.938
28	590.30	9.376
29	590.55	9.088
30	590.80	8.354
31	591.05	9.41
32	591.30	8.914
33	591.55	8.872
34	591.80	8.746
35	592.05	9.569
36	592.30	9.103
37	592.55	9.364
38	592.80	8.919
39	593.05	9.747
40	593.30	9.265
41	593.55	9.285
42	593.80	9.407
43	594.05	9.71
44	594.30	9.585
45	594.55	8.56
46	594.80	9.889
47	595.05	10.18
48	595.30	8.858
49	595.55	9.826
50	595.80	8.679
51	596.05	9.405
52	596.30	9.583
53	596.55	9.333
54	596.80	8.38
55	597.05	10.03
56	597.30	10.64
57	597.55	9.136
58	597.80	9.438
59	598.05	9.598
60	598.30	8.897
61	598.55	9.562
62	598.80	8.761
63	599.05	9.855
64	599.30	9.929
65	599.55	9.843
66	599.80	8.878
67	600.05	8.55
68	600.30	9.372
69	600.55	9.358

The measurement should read 0.28 nm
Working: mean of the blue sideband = 9.64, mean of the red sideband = 9.33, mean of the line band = 8.7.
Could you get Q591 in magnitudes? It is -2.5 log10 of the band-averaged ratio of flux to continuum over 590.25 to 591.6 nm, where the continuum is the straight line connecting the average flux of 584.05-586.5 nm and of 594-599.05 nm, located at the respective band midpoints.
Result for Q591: 0.06 mag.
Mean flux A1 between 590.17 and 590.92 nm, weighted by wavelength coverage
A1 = 8.94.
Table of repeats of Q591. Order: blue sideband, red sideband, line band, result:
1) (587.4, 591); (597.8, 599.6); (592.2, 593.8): -0.025 mag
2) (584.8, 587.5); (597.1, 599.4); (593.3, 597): 0.021 mag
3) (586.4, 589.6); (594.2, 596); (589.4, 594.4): 0.017 mag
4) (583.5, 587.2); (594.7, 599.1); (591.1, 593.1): 0.041 mag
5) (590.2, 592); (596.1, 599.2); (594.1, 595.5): -0.025 mag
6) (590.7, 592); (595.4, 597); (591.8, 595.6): -0.038 mag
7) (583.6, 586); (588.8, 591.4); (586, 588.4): -0.051 mag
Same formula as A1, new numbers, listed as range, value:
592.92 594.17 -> 9.48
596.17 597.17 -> 9.33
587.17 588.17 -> 10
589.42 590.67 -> 8.83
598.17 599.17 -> 9.27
